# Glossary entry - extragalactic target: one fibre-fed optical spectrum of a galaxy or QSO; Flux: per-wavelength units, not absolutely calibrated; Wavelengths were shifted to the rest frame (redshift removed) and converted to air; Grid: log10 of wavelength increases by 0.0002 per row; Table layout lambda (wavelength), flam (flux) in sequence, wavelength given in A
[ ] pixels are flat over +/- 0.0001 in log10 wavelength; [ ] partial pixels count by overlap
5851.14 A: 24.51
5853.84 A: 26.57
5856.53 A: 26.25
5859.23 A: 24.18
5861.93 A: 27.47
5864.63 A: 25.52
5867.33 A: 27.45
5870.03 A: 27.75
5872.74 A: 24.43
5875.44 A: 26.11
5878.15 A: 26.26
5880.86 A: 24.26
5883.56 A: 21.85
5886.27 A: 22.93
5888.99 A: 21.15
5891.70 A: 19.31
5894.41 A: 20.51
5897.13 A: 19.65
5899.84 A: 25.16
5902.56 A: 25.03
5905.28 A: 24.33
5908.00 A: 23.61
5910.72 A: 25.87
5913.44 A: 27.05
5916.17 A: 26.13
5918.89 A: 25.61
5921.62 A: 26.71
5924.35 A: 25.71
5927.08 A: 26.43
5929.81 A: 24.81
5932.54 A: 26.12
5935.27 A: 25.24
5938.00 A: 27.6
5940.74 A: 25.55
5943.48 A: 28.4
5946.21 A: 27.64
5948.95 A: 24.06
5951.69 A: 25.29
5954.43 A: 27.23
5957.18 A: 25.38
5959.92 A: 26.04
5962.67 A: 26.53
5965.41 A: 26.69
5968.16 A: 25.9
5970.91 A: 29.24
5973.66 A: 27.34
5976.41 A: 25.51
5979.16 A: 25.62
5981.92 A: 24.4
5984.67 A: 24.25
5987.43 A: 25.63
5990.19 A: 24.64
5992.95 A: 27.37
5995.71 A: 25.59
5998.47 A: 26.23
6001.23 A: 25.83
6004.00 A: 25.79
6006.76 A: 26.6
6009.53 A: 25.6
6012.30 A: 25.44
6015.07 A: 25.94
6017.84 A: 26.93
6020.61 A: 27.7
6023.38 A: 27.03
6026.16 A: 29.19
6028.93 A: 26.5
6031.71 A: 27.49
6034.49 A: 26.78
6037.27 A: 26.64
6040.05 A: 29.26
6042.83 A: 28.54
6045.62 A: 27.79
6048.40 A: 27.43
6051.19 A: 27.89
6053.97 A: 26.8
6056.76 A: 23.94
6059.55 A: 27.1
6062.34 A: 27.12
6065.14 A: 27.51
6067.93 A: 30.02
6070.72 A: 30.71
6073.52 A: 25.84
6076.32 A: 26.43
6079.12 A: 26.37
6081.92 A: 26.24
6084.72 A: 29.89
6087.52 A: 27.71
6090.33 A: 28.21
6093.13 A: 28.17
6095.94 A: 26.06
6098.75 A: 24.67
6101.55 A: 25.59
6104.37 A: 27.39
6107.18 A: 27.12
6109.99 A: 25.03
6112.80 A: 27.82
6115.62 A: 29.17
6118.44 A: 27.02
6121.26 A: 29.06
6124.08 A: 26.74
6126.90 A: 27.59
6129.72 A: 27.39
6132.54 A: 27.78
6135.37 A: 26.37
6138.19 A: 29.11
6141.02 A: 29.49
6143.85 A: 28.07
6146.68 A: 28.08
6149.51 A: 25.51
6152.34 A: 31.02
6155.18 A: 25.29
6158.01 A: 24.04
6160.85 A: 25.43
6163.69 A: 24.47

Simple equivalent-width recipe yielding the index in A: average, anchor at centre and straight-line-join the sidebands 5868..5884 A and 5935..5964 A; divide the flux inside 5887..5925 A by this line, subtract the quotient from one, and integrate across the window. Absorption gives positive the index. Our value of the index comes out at 2.7 A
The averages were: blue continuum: 25.4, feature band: 23.9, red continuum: 26.3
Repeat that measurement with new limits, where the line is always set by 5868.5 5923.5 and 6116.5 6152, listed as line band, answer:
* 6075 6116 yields 0.33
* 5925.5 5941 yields -0.76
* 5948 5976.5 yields -1.30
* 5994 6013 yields -0.06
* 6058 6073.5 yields -0.83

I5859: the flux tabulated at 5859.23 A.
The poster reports 24.18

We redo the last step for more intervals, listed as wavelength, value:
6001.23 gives 25.83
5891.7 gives 19.31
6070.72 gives 30.71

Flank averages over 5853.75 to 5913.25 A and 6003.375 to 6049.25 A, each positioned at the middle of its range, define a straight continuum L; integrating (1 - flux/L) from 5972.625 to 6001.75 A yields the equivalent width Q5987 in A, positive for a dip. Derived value 0.8 A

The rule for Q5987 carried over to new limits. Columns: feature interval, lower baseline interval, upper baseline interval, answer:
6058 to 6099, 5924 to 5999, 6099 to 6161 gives -1.0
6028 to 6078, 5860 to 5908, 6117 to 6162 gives -2.2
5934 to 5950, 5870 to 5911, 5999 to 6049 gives -1.1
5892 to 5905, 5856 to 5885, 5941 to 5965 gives 1.7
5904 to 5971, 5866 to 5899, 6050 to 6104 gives -4.2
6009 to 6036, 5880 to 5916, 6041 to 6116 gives -0.9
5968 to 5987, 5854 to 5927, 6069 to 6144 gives -0.2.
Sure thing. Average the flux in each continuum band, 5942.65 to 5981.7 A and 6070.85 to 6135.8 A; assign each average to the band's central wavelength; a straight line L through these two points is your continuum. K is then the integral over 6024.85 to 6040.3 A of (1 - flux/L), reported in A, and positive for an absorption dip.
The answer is -0.4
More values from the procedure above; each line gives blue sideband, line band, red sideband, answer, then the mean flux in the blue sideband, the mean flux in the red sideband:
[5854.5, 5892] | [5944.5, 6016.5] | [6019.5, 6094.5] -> 1.1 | 24.8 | 27.6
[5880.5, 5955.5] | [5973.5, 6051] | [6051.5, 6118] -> -1.2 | 24.8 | 27.2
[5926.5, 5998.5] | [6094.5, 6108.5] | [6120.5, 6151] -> 0.6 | 26.1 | 27.7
